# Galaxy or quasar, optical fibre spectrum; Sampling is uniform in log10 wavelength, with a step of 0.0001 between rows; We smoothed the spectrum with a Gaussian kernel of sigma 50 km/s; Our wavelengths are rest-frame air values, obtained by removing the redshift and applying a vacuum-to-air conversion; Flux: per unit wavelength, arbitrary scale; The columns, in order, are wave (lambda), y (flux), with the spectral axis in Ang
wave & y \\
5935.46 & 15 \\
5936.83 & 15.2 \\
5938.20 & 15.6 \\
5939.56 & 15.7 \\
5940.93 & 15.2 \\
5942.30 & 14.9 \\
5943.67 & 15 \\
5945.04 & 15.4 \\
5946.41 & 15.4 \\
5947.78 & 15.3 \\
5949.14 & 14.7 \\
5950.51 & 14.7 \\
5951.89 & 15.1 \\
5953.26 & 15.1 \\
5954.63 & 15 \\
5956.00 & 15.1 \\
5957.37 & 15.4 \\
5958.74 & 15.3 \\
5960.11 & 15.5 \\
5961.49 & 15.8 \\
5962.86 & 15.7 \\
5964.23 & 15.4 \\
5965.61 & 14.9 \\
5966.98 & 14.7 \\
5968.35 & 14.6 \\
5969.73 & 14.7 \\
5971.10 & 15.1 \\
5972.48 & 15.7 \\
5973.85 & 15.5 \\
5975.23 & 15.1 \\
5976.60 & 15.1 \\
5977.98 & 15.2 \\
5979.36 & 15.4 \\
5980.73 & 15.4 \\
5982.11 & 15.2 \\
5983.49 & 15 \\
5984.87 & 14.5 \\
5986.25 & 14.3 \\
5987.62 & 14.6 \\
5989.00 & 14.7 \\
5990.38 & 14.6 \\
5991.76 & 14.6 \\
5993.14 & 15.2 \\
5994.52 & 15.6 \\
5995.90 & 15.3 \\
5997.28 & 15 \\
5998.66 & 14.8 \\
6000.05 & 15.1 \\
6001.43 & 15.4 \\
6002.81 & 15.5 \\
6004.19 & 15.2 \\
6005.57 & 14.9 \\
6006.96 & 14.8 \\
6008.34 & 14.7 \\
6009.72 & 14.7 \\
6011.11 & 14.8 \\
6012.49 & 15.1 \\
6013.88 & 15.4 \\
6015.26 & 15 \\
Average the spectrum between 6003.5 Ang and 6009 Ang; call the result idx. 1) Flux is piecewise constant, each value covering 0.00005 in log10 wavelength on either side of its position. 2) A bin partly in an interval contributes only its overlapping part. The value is 14.9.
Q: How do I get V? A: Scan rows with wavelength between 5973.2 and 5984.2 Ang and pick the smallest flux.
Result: 15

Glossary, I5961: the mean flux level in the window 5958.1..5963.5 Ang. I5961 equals 15.6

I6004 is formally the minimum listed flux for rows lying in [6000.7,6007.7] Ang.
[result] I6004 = 14.8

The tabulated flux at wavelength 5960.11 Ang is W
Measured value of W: 15.5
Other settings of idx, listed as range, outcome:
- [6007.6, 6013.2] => 14.8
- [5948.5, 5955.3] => 14.9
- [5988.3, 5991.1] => 14.6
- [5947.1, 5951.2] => 14.9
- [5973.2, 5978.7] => 15.2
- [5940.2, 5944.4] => 15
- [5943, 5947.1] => 15.3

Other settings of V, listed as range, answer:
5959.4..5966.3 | 14.9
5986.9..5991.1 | 14.6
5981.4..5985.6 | 14.5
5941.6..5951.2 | 14.7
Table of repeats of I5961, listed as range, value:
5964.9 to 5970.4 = 14.7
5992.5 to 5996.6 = 15.4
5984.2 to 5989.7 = 14.5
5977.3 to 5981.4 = 15.3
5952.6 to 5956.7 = 15.1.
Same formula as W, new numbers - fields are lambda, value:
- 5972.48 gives 15.7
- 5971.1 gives 15.1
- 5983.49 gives 15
